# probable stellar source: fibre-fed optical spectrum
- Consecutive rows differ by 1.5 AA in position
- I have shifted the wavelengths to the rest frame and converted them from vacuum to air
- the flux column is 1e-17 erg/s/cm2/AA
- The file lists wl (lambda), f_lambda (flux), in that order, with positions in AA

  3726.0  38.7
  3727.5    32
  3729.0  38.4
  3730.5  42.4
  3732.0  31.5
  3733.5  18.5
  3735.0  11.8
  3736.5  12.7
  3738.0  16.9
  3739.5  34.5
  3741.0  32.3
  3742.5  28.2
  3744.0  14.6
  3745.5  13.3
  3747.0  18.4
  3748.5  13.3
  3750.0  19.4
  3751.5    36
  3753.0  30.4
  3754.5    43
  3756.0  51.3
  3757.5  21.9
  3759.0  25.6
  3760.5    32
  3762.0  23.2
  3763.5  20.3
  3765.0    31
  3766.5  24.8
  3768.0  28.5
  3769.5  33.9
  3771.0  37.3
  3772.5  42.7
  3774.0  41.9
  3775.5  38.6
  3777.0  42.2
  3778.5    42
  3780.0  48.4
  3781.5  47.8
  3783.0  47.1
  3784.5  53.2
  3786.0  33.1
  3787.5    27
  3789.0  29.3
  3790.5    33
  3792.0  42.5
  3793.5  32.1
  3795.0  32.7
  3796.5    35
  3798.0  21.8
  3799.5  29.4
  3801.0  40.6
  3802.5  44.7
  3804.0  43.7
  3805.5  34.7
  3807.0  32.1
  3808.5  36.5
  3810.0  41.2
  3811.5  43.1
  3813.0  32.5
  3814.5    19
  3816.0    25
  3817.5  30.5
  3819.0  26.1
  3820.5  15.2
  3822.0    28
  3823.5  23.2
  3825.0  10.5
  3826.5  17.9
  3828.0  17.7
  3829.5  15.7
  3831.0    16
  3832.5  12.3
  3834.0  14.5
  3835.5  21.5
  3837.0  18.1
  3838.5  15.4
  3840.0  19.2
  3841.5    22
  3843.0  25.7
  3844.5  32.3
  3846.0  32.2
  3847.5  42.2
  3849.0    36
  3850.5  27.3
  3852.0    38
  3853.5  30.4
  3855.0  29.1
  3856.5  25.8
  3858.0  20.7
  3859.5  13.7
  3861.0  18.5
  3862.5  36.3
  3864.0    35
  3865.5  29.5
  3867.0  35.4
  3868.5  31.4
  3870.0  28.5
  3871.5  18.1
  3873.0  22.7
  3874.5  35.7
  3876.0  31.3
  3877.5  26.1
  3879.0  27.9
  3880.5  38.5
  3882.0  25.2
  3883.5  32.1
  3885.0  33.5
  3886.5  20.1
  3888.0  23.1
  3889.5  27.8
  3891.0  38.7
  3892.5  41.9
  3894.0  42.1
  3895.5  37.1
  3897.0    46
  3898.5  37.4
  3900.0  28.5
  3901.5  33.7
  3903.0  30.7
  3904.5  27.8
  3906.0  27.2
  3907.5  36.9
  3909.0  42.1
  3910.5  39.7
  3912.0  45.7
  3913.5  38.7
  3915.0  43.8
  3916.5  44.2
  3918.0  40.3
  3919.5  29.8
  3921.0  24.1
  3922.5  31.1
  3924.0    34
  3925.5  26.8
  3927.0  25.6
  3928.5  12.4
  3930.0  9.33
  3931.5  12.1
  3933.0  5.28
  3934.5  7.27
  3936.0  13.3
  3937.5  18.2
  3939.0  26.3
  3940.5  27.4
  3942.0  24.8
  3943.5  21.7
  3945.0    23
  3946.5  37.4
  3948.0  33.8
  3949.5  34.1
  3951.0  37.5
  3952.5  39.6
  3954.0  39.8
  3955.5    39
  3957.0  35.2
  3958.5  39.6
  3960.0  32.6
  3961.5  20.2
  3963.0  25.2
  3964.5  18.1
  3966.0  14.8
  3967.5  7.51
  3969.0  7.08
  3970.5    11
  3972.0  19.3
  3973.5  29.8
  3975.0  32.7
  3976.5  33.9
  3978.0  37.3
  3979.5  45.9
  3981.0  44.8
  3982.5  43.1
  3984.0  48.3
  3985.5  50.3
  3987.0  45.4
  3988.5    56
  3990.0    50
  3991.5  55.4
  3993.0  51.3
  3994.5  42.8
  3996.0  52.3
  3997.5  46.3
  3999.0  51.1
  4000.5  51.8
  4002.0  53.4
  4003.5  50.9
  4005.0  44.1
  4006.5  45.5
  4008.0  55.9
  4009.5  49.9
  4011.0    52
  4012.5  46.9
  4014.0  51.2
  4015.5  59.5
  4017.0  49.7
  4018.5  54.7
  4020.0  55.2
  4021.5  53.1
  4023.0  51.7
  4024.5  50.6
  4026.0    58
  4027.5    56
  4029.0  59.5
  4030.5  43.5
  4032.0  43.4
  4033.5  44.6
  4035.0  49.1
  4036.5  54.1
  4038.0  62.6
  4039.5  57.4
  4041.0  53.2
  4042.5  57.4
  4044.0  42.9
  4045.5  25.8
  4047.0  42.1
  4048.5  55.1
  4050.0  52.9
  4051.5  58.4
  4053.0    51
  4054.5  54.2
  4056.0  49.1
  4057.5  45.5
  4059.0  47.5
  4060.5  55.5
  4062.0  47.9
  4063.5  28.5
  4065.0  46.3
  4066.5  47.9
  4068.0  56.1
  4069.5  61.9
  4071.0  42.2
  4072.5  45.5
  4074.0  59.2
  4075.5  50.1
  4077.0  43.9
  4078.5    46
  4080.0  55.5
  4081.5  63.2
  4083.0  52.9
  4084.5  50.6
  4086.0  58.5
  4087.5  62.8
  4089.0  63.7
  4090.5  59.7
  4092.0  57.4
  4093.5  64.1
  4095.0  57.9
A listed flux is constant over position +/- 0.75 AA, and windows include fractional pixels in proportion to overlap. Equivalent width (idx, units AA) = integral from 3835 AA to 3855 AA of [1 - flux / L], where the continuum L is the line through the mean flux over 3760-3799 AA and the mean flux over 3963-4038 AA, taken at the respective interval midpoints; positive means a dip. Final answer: 5.4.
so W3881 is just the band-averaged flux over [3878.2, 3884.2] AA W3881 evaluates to 30.9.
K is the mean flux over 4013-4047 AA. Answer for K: 51.3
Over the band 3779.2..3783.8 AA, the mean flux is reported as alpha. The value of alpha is 47.8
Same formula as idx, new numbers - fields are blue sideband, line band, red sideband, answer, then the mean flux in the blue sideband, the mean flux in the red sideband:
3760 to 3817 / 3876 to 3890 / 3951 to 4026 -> 3.63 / 35.4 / 41.8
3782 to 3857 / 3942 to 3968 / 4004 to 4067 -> 7.89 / 29.1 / 50.2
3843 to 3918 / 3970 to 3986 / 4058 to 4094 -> 2.41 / 32.4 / 52.7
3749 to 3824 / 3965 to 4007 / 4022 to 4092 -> 6.38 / 33.9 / 51.5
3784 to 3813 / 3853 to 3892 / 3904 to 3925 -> 8.29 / 35.8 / 36.1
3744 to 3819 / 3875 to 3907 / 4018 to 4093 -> 6.61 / 33.3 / 51.7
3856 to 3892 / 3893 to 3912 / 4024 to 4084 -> -2.69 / 28.3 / 50.4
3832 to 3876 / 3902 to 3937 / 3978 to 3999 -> 8.08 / 26.6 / 48.3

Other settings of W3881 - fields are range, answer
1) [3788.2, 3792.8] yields 34.8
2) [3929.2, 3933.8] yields 8.92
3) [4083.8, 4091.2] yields 59.1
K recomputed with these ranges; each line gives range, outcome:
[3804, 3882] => 26.7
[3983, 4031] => 51.3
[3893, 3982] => 29.4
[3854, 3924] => 32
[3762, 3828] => 33.2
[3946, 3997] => 35.7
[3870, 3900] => 31.7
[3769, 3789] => 40.8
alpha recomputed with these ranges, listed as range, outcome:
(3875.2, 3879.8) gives 28.6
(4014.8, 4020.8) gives 54.7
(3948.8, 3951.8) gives 35.9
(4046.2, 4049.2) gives 48.1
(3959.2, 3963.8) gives 26.1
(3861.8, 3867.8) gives 34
